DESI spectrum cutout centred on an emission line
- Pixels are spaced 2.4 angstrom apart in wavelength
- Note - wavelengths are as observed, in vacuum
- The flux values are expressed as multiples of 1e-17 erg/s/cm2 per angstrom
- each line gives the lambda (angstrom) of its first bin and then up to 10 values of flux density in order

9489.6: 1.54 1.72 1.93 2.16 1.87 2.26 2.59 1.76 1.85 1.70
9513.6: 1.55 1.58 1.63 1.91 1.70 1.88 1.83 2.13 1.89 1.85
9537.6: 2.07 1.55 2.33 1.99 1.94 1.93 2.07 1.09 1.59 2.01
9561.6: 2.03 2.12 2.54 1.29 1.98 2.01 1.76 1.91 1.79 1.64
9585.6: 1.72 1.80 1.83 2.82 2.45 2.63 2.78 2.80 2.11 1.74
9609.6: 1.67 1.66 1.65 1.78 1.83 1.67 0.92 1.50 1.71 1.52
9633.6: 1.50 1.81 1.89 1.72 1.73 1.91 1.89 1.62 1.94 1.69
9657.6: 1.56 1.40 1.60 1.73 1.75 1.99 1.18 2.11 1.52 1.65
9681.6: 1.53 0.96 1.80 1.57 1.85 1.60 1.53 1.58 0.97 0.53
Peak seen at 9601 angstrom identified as [N II]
